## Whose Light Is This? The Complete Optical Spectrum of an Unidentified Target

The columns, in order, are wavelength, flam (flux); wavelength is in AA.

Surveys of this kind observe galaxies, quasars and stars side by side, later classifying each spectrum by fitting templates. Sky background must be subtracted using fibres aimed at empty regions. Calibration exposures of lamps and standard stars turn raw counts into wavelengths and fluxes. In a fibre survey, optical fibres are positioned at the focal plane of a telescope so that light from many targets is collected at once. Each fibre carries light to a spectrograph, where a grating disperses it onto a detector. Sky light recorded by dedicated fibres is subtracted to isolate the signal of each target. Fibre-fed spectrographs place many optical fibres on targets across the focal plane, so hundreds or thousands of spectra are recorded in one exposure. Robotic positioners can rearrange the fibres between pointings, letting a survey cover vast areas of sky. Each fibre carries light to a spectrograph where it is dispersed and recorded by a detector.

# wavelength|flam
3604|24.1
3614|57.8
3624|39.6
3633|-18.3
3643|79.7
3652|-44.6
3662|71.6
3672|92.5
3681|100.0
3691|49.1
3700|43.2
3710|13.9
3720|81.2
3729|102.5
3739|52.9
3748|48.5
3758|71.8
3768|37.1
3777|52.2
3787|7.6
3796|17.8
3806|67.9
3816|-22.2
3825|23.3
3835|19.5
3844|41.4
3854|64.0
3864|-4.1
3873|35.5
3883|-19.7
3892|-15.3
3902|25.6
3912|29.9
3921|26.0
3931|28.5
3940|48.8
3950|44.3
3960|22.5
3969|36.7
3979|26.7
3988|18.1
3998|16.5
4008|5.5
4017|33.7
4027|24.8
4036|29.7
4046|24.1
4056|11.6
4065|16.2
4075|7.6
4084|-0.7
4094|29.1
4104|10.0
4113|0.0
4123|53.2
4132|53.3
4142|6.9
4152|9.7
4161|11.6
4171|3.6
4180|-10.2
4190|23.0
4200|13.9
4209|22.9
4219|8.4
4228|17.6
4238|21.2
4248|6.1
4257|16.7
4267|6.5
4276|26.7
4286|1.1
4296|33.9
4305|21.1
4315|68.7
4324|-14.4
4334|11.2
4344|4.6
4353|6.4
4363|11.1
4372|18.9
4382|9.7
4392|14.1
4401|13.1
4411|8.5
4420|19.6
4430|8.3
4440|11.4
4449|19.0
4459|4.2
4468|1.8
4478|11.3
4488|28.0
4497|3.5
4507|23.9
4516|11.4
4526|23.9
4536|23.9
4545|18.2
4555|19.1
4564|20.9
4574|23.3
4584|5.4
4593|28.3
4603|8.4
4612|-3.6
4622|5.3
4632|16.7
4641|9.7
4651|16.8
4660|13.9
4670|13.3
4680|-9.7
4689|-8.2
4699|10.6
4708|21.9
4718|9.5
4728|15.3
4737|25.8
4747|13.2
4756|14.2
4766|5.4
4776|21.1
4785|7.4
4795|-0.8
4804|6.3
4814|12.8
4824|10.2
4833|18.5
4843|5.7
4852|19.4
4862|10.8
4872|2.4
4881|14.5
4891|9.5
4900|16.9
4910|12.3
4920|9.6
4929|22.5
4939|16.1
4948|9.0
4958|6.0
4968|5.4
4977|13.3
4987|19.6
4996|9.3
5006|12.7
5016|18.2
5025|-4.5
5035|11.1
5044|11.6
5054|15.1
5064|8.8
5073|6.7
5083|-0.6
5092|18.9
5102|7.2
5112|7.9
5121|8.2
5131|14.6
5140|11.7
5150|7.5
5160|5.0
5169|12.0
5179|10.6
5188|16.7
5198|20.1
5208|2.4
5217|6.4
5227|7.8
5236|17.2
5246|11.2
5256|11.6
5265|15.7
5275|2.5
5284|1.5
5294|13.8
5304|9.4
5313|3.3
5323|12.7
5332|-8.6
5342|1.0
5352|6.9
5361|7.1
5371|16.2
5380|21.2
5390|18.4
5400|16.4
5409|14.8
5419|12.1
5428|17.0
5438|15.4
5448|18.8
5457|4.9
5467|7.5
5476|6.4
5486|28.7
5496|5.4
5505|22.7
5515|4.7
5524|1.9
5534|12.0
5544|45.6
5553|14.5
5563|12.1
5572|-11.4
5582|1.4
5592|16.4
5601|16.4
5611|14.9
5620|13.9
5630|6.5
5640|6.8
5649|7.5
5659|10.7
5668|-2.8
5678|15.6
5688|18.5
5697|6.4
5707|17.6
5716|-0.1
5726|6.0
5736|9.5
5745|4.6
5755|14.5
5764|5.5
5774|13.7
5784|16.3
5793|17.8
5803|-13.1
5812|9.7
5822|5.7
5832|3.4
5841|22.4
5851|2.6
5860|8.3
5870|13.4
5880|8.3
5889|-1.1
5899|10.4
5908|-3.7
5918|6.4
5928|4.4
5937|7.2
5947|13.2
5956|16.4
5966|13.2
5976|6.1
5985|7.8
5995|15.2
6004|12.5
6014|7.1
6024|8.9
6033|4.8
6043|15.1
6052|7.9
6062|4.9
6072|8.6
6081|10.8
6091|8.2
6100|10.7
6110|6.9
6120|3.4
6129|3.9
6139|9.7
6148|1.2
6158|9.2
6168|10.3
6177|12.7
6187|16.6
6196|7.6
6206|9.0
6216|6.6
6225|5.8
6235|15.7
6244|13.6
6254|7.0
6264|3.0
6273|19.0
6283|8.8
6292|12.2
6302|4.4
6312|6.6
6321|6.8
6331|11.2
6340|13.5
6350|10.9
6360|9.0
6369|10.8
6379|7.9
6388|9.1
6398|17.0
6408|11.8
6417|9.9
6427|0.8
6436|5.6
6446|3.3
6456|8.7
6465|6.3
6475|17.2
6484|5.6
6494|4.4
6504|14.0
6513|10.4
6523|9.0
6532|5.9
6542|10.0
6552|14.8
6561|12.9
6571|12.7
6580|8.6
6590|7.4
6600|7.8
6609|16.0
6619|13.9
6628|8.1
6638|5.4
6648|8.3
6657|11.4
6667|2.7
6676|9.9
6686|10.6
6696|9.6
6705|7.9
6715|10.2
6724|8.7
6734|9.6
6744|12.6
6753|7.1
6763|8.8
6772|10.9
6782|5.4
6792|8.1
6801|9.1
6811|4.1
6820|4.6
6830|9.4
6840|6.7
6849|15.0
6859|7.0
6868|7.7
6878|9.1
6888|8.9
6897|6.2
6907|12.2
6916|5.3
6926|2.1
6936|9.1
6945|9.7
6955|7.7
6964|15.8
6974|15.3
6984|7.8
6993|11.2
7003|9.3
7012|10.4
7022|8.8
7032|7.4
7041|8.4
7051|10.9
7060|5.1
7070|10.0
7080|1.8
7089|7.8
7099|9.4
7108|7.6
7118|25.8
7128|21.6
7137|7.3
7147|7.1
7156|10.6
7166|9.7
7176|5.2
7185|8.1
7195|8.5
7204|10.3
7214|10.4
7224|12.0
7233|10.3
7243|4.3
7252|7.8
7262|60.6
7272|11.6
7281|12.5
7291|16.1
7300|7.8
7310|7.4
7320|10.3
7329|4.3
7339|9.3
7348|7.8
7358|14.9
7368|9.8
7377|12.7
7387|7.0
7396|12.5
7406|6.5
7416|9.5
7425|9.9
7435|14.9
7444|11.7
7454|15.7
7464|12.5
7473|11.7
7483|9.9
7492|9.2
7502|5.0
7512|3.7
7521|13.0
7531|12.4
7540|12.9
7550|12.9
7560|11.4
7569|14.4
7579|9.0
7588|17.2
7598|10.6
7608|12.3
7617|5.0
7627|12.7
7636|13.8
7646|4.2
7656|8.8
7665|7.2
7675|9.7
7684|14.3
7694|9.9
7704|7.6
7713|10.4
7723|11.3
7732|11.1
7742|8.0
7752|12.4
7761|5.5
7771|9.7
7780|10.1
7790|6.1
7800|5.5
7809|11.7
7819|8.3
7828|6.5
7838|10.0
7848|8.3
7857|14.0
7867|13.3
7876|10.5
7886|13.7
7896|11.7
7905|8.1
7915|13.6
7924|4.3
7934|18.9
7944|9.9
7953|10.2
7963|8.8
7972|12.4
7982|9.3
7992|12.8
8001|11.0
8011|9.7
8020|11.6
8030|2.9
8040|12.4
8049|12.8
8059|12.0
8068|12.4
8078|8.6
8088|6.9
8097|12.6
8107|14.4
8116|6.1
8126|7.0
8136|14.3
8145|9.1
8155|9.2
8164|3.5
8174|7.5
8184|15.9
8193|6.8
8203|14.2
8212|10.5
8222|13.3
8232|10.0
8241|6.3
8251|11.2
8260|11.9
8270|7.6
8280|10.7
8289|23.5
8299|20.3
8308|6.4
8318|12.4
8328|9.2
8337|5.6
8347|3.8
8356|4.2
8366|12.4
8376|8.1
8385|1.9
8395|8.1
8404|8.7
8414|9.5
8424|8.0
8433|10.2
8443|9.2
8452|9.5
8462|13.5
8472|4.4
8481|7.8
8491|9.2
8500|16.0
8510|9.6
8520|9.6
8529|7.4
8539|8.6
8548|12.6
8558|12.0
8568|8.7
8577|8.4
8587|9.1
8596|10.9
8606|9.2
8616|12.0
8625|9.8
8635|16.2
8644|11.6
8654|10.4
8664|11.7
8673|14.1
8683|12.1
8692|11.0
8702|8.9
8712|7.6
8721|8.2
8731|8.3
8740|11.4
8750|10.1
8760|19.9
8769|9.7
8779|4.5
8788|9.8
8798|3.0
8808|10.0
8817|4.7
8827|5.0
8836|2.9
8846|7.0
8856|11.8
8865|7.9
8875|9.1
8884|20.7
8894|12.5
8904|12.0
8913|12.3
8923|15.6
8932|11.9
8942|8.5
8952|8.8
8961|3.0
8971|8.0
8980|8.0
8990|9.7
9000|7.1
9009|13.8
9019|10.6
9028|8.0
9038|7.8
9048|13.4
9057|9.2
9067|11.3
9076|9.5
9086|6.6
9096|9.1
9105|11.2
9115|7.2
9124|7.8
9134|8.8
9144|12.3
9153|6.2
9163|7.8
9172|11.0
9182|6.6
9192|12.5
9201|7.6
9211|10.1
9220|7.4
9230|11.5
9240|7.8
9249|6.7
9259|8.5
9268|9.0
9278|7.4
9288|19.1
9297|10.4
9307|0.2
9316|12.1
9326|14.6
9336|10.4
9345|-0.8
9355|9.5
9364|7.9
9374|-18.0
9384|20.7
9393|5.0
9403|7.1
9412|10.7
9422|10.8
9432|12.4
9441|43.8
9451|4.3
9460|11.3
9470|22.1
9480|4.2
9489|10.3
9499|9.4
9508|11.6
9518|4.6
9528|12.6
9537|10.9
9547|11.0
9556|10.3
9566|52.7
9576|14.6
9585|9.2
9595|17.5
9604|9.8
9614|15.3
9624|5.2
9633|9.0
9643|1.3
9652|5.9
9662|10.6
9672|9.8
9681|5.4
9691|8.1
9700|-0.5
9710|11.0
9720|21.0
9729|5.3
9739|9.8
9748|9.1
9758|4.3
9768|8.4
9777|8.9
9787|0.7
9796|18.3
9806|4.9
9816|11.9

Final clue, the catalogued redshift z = 0.107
